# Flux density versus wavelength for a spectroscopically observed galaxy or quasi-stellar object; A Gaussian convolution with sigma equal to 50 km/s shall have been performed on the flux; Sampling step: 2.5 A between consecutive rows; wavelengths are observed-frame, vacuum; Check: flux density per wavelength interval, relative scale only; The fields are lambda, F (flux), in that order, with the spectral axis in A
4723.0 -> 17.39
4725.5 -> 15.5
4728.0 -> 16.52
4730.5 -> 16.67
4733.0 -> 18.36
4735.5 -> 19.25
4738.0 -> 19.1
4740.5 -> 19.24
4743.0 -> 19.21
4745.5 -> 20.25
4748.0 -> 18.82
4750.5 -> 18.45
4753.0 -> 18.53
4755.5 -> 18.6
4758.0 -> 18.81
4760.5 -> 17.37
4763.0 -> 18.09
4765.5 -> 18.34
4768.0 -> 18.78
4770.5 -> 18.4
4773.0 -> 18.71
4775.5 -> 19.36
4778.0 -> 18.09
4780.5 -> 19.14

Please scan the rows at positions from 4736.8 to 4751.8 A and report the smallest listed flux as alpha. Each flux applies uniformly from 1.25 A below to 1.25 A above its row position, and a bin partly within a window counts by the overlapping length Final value 18.45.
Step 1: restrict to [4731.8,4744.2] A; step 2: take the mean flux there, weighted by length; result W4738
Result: 19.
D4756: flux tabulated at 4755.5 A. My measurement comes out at 18.6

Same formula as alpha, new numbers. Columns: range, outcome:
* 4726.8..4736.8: 16.52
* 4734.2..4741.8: 19.1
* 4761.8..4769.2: 18.09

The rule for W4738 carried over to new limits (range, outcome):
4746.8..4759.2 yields 18.6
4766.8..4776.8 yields 18.8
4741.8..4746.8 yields 19.7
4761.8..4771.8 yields 18.4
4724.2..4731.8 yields 16.3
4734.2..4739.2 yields 19.2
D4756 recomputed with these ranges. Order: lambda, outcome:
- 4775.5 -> 19.36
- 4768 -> 18.78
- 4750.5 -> 18.45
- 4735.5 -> 19.25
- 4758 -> 18.81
